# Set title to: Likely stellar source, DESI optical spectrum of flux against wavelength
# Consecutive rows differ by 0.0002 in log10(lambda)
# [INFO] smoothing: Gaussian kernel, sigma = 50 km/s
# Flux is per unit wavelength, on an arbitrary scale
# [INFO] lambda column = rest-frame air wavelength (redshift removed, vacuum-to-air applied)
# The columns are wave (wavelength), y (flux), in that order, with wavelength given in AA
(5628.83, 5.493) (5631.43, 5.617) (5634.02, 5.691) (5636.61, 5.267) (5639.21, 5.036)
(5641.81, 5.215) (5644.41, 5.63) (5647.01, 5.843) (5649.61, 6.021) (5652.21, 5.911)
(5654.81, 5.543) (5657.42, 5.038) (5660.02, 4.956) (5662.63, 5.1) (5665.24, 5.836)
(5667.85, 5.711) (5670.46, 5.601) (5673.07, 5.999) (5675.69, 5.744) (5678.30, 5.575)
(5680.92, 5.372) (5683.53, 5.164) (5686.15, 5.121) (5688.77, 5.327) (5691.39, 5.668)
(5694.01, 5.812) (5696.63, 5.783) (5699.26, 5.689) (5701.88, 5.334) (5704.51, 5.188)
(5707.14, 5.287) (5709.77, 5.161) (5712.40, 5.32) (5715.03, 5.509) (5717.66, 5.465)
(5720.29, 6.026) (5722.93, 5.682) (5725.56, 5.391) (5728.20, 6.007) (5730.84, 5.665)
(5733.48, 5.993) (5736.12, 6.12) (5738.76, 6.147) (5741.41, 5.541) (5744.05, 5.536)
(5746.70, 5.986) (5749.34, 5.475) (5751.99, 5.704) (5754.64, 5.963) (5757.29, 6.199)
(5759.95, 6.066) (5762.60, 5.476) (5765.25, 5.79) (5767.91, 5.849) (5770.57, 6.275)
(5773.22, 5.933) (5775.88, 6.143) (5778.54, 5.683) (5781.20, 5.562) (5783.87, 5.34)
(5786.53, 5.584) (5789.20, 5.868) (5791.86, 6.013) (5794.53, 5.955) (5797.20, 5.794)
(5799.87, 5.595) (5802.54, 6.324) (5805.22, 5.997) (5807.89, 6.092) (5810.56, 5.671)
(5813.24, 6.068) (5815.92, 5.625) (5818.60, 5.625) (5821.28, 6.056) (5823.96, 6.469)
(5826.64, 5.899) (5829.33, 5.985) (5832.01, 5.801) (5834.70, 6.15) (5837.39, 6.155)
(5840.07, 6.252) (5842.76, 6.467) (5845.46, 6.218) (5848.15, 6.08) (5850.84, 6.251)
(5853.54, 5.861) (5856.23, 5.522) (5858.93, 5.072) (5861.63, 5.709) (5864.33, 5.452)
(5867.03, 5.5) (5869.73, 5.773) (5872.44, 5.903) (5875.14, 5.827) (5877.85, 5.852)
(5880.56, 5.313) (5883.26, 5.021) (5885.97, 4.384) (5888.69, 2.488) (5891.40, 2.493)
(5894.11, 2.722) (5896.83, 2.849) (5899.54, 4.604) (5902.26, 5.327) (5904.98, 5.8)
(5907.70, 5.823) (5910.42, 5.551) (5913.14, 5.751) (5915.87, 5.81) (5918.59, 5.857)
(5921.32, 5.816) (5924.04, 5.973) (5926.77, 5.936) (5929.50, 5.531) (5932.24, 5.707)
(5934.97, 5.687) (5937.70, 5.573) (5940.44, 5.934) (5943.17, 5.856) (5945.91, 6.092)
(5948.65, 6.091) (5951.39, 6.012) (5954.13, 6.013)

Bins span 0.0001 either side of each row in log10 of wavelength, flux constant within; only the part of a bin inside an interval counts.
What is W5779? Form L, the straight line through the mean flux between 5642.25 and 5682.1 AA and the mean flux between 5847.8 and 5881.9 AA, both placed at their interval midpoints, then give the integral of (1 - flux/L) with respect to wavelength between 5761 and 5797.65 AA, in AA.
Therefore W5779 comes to -1.1 AA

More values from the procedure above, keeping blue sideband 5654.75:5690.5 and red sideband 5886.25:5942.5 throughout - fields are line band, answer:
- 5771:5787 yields -1.45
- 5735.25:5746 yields -1.02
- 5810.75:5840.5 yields -4.52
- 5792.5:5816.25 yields -3.12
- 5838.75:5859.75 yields -3.36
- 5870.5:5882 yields -1.35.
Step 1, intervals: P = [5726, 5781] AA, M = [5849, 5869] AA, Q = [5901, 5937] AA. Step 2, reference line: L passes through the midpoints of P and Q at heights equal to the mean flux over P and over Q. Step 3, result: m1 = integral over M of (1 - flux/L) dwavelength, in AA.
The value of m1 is 0.5 AA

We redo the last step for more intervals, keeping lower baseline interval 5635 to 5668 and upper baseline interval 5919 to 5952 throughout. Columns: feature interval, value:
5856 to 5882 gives 0.7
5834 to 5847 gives -1.2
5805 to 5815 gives -0.5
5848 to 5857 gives -0.3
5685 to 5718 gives 0.6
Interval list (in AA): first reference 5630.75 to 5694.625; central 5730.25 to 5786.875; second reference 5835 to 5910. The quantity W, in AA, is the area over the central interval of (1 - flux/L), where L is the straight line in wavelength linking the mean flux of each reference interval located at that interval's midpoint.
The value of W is -4.7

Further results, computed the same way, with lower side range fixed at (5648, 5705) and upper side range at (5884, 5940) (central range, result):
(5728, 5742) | -1.4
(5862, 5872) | -1.0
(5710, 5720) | 0.0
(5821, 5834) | -2.1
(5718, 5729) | -0.6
